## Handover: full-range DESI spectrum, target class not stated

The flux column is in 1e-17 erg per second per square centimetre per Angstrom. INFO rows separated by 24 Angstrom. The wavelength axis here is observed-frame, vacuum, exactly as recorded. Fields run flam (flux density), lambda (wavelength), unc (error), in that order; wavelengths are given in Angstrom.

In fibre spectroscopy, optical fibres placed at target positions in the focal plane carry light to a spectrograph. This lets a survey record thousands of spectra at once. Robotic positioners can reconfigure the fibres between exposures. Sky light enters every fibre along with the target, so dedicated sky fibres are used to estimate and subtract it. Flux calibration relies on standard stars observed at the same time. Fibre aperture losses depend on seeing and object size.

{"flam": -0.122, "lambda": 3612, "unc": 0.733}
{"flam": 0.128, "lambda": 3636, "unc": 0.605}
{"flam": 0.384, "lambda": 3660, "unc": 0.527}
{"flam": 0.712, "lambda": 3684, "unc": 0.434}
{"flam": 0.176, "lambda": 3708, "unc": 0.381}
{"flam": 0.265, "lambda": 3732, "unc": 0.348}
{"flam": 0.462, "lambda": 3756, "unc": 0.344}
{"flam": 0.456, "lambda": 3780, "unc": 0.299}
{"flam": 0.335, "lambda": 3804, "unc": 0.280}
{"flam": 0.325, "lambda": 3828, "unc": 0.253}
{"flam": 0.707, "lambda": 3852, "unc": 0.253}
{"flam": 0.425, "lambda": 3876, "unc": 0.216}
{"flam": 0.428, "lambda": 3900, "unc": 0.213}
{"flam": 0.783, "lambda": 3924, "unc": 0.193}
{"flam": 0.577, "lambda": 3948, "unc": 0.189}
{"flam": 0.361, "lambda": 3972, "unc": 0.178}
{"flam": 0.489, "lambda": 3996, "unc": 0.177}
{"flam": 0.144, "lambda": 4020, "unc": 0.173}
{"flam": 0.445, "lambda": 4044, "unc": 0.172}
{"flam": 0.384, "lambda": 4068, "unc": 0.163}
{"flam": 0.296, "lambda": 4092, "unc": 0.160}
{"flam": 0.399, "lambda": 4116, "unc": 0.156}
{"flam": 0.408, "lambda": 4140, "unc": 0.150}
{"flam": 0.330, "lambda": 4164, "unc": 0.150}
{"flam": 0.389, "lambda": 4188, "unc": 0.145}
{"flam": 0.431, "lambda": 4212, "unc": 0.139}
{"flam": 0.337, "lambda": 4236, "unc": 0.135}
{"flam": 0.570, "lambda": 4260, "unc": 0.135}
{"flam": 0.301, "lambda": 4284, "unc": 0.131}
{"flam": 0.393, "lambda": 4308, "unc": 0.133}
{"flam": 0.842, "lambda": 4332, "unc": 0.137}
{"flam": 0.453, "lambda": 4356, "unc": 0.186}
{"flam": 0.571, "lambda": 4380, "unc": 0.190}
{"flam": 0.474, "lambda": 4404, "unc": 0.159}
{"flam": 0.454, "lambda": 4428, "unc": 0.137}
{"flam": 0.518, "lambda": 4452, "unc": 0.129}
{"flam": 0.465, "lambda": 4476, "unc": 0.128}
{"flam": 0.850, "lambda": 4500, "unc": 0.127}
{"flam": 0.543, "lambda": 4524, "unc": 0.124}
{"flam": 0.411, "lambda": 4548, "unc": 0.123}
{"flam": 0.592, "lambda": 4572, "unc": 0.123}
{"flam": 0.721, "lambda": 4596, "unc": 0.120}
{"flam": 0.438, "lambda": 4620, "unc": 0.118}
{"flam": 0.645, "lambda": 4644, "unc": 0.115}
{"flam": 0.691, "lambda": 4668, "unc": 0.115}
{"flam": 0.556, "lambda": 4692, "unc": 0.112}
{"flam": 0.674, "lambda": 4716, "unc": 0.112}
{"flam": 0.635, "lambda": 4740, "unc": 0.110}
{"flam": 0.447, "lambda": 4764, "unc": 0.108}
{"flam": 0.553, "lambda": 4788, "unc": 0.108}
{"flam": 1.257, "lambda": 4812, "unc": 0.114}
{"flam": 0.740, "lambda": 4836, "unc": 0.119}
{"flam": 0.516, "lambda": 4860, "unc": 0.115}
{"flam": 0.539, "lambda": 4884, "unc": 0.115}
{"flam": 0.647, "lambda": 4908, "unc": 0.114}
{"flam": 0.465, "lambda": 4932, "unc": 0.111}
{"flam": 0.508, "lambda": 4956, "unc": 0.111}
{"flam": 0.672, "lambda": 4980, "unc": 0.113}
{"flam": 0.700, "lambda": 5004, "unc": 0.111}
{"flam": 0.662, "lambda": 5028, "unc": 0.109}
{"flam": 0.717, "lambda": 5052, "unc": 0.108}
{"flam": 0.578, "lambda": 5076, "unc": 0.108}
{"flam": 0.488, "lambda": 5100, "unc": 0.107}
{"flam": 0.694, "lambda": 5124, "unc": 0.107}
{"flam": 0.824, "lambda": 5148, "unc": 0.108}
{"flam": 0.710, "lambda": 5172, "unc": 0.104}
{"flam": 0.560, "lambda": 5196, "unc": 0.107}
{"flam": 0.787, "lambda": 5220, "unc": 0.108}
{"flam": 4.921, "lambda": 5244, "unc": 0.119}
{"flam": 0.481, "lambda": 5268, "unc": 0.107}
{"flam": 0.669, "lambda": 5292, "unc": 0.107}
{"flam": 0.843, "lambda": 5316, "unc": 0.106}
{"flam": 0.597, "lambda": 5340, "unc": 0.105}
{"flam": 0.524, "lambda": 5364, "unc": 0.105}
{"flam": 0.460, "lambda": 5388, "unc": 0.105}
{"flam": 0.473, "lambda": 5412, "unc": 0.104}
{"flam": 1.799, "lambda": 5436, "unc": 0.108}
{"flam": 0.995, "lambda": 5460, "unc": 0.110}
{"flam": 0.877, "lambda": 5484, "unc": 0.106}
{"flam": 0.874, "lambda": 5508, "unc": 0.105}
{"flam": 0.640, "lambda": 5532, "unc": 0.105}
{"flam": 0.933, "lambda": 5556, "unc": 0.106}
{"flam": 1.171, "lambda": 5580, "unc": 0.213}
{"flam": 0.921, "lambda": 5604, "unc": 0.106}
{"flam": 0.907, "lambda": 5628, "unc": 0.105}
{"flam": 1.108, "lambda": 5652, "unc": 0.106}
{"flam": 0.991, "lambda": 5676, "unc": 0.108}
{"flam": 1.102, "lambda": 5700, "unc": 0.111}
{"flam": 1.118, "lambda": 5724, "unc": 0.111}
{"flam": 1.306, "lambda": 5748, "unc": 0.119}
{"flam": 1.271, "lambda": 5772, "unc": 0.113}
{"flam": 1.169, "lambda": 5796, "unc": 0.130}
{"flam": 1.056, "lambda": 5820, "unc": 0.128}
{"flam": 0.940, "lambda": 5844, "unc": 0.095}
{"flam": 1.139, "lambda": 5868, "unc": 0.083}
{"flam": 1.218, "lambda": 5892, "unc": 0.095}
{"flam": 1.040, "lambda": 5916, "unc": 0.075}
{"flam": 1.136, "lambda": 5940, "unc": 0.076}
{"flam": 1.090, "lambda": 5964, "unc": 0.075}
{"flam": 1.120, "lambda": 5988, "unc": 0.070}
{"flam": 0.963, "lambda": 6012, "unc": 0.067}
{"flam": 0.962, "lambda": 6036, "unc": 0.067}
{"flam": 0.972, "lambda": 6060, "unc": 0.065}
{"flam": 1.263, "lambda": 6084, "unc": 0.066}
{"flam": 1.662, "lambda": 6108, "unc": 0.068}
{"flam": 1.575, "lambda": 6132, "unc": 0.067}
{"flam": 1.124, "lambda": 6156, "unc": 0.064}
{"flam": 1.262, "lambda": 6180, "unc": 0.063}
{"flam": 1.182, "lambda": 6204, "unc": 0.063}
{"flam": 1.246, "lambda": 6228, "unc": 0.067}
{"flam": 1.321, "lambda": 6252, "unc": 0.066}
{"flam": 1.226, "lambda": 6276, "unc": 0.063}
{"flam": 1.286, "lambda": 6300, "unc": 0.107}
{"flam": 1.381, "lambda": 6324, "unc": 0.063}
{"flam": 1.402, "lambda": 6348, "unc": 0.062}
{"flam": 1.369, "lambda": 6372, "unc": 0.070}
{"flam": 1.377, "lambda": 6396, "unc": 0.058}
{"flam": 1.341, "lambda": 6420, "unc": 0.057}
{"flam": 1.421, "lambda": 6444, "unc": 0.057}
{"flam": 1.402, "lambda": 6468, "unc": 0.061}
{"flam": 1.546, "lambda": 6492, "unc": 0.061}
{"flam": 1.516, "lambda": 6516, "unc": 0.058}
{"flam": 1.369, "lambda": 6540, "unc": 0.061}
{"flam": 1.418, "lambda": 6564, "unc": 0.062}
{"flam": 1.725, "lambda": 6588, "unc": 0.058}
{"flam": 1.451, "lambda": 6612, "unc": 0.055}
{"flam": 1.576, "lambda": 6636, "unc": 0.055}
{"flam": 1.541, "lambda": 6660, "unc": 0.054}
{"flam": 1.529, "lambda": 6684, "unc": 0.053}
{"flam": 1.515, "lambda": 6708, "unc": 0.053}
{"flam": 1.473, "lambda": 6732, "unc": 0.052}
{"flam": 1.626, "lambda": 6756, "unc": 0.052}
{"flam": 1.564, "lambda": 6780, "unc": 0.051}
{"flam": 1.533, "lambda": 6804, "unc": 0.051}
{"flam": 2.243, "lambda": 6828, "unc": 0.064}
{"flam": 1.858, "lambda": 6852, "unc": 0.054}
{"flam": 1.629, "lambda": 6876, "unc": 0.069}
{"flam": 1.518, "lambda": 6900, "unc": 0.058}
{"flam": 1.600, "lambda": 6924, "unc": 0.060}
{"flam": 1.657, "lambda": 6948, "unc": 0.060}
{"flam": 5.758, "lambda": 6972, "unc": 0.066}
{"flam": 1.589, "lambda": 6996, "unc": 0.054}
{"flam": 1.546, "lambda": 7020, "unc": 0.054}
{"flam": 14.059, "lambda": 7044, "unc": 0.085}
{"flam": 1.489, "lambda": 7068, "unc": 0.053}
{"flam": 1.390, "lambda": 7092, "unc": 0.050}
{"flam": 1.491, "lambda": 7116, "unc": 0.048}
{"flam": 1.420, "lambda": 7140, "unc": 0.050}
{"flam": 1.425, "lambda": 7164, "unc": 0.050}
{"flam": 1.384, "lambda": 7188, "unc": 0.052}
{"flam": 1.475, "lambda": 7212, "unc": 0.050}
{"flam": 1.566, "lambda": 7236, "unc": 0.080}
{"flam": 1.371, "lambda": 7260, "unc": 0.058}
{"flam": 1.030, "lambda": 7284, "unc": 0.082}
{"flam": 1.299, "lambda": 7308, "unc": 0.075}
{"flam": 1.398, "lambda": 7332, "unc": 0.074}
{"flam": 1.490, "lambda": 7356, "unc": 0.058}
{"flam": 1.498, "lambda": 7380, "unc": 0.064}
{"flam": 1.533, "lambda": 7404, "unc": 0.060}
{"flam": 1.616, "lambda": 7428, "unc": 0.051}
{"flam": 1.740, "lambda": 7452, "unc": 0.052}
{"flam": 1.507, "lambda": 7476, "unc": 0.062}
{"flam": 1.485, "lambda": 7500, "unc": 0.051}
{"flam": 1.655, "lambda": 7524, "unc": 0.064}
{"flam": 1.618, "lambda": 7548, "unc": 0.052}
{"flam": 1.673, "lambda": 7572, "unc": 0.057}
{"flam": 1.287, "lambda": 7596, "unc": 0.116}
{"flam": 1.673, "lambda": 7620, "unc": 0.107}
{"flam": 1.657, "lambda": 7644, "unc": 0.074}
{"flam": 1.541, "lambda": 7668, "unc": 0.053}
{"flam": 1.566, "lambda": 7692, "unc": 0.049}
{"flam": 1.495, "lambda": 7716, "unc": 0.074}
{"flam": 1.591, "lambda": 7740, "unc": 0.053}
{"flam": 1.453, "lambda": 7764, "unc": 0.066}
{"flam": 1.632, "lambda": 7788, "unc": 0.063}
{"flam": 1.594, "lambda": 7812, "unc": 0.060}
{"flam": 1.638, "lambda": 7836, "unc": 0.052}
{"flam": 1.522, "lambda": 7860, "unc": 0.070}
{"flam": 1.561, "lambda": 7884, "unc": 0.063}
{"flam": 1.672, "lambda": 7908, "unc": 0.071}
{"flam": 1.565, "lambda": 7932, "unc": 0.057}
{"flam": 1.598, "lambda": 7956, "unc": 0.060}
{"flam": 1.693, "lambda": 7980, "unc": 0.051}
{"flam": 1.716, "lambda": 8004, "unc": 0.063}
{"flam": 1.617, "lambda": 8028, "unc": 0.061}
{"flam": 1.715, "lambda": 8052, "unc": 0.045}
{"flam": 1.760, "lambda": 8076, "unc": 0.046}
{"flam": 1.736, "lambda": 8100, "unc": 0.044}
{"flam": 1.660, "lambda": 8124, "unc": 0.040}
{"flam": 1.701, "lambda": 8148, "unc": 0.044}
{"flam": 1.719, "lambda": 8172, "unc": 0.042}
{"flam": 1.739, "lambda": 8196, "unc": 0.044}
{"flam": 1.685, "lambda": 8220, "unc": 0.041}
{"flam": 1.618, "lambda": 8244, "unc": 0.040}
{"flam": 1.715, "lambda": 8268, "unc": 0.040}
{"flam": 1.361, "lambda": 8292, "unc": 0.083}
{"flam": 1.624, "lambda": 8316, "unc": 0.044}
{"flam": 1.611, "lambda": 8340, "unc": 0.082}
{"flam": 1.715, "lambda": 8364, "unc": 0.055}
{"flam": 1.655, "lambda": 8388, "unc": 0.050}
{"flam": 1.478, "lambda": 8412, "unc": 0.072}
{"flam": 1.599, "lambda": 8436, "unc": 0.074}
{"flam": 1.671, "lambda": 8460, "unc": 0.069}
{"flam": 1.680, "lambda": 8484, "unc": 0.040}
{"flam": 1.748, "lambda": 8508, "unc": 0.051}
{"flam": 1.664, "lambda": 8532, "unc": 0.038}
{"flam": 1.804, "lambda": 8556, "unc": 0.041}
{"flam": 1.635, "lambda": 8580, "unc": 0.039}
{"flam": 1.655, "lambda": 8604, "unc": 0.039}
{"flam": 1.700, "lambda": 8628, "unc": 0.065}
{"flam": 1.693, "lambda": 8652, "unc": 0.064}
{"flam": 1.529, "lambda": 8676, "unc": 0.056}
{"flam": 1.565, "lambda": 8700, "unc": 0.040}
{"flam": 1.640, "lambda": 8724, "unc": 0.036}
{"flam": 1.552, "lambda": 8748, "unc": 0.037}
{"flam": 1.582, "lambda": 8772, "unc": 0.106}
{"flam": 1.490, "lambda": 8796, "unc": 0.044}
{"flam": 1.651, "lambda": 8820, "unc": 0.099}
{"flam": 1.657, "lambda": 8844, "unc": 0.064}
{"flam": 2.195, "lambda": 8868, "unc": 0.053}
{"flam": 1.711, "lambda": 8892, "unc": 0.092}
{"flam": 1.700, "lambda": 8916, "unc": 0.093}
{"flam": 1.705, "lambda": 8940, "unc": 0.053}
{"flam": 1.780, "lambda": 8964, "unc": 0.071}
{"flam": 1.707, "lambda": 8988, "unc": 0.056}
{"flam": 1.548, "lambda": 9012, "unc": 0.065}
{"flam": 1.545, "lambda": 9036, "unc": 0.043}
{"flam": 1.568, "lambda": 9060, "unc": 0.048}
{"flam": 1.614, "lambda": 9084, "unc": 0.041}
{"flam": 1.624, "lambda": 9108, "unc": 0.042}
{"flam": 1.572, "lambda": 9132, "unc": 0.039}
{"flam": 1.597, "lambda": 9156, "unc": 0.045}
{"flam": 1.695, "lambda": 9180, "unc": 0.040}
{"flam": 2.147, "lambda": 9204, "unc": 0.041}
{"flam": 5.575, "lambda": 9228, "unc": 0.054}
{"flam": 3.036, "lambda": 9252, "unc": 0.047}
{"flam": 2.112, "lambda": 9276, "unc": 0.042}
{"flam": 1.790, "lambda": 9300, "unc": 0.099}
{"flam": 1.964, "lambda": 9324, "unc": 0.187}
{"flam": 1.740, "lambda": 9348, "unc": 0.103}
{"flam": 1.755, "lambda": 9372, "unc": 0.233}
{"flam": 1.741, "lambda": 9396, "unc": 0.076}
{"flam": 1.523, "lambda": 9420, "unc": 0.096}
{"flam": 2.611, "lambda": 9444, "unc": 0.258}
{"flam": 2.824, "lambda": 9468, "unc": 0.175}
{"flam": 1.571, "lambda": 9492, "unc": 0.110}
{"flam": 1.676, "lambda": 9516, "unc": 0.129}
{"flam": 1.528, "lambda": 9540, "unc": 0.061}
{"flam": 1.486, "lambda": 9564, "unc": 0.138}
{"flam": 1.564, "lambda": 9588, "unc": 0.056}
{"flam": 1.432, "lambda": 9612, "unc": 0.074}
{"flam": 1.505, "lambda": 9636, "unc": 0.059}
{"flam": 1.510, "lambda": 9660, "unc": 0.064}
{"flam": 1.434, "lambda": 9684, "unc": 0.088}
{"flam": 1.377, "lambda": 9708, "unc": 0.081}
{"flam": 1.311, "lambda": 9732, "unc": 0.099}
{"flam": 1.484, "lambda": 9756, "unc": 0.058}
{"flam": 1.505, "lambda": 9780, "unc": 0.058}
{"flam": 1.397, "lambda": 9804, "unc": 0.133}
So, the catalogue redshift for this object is 0.406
